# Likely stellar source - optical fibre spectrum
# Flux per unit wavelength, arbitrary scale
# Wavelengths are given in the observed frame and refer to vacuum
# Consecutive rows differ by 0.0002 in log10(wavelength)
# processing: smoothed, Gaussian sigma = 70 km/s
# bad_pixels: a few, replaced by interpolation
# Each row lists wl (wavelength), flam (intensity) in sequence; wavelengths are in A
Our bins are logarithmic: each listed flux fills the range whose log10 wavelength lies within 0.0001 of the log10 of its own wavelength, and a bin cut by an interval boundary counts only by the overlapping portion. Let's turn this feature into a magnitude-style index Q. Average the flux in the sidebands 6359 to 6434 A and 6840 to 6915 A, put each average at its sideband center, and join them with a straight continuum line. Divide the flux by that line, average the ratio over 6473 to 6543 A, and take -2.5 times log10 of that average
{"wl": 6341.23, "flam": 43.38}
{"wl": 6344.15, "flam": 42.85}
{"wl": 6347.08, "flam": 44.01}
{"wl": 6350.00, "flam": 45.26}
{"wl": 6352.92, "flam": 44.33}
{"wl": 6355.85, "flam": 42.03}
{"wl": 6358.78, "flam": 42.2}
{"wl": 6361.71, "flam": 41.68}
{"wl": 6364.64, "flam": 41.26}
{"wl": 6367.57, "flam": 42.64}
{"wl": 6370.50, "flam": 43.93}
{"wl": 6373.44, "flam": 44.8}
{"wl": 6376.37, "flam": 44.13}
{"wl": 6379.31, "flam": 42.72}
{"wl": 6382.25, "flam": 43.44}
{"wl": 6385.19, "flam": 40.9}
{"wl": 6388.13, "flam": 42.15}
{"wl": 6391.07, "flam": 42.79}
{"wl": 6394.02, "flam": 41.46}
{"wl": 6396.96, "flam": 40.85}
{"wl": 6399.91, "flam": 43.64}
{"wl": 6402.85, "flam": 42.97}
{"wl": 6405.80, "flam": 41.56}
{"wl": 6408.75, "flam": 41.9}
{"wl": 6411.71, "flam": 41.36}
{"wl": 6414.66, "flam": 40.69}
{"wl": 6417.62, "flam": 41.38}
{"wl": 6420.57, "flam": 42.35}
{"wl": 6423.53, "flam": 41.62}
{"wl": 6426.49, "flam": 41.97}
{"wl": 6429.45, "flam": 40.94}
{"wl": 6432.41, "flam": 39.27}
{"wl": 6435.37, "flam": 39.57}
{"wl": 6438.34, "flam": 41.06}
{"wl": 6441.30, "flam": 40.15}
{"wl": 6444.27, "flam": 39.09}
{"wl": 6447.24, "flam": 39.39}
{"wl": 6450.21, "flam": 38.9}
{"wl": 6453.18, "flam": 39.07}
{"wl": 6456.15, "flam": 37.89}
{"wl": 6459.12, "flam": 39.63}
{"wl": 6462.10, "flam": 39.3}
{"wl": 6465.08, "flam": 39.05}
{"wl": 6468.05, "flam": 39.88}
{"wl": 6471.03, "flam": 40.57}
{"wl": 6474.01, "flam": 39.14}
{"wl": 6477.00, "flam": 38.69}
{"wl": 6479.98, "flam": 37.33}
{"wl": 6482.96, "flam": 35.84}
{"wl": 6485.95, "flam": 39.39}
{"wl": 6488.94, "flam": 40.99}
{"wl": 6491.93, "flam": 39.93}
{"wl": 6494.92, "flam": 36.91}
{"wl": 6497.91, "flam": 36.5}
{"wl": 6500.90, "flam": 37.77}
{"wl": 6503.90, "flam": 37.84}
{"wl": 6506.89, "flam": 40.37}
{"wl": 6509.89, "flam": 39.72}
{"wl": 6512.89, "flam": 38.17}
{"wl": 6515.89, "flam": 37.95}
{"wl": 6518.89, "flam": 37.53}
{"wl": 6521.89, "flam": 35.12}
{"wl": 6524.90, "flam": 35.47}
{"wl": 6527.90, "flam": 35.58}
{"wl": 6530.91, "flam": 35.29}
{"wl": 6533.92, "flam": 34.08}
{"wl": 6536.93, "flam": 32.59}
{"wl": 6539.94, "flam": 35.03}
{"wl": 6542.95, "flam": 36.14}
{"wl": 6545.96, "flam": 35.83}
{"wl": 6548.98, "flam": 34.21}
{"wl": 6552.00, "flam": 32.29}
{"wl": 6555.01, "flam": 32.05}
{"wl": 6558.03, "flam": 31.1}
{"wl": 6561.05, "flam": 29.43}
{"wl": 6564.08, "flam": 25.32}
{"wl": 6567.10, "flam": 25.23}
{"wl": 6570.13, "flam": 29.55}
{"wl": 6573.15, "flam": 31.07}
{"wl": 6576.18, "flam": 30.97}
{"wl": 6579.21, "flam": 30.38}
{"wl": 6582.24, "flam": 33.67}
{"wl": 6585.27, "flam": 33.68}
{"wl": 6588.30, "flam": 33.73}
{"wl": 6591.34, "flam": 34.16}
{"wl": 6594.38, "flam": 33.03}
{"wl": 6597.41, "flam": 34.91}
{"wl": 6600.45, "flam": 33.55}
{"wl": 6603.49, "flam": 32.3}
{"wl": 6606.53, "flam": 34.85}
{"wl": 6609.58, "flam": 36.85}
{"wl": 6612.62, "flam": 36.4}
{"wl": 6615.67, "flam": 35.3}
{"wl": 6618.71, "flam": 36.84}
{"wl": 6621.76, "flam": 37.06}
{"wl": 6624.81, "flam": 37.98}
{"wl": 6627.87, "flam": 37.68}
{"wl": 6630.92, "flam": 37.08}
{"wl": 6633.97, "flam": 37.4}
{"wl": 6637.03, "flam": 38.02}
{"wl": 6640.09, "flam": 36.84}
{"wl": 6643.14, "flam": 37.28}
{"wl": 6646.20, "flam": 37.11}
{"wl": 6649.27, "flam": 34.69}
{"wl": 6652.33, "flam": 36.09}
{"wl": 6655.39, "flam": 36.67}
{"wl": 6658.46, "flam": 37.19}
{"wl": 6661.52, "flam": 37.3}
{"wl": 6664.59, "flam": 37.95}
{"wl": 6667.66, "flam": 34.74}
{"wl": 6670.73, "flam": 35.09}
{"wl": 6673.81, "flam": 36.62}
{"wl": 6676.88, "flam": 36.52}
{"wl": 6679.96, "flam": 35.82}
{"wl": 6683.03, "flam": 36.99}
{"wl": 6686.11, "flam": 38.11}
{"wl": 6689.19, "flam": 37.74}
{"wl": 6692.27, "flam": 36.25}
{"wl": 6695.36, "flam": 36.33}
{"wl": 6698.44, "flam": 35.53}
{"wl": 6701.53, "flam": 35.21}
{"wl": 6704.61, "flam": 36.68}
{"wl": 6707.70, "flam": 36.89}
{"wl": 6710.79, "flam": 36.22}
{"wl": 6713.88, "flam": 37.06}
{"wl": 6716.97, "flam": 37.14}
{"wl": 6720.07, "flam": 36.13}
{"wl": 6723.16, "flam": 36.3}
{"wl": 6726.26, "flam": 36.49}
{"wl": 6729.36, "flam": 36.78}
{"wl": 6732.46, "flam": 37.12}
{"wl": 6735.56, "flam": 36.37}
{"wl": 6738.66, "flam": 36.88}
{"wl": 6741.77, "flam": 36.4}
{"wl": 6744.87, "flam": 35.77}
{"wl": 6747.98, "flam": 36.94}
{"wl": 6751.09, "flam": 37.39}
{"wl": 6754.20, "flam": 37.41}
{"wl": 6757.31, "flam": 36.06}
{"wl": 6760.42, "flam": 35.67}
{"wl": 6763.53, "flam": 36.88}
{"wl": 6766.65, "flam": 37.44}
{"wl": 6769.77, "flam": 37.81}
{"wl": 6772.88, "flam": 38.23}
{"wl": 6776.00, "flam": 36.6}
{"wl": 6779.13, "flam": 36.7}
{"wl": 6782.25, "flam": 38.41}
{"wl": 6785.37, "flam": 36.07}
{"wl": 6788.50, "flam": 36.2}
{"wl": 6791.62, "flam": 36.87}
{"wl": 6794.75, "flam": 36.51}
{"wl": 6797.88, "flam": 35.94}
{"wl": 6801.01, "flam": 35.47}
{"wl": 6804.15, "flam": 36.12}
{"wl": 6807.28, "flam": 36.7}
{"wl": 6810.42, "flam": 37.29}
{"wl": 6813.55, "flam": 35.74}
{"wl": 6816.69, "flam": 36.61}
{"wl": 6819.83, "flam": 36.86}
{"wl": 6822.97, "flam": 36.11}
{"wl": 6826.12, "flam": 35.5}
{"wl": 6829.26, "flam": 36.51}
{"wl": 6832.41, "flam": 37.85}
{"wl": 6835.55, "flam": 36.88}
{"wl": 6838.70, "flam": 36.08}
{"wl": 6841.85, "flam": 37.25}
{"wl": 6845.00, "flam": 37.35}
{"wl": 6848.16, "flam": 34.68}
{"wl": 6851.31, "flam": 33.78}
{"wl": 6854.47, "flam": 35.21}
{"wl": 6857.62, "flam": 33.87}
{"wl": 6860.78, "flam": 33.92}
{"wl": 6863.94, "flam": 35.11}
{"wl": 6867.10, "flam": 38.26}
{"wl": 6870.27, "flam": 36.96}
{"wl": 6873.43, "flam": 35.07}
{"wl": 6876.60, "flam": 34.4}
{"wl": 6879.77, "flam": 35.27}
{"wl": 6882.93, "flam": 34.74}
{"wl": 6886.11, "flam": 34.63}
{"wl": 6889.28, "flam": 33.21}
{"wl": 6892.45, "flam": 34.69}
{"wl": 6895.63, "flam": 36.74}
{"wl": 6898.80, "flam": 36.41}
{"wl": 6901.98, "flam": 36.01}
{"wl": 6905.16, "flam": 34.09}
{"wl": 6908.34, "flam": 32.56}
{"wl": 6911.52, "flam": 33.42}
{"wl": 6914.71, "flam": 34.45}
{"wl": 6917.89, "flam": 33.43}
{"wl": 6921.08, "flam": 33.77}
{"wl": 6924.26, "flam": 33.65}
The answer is 0.09 mag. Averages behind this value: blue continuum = 42.1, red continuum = 35.1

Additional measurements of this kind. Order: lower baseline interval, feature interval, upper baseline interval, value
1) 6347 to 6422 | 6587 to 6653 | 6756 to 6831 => 0.094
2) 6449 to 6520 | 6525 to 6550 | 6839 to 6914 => 0.098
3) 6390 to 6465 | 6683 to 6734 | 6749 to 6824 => 0.028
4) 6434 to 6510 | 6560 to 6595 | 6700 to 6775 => 0.230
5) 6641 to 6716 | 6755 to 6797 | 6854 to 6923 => -0.034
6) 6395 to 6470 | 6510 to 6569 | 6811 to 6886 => 0.168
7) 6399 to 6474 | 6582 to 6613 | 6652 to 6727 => 0.112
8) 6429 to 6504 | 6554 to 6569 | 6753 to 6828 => 0.320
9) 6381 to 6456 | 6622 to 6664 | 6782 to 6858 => 0.038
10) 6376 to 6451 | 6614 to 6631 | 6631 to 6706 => 0.014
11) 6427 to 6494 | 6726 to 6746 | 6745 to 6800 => 0.017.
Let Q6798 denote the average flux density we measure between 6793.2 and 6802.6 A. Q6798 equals 35.9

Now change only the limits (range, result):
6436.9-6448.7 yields 39.9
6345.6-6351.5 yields 44.6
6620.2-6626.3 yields 37.5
